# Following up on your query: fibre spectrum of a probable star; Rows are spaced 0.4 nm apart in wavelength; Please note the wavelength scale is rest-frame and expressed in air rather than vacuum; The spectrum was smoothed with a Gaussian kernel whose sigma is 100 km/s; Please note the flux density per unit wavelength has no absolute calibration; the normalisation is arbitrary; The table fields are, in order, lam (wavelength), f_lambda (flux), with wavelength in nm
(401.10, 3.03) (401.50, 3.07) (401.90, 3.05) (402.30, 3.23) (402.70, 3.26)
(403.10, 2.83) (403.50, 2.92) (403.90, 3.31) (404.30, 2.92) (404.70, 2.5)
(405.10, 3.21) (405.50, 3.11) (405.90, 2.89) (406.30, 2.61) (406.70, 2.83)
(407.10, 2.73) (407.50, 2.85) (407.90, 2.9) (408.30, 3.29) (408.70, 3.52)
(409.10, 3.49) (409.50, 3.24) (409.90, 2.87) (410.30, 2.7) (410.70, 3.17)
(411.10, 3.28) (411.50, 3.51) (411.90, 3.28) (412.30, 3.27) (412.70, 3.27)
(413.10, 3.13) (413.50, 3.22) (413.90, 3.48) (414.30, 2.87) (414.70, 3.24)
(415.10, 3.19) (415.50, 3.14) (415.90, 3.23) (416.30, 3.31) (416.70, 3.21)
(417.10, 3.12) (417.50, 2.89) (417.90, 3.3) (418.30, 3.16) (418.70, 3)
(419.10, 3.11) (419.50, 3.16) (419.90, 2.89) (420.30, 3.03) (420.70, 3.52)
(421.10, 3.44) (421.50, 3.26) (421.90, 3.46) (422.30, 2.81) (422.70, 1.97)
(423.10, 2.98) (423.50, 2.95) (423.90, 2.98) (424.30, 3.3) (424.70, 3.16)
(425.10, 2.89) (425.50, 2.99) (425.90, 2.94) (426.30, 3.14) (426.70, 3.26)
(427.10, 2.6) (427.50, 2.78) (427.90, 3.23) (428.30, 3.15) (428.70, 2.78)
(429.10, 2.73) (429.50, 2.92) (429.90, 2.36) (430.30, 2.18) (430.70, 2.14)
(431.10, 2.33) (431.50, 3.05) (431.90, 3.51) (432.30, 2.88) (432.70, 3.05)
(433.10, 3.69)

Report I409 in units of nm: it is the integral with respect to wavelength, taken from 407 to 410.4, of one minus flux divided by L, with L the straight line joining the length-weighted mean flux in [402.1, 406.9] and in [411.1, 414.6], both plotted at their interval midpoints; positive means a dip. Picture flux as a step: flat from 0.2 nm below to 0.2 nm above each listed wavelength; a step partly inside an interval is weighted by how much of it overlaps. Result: 0.03 nm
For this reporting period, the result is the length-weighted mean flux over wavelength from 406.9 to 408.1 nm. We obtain 2.83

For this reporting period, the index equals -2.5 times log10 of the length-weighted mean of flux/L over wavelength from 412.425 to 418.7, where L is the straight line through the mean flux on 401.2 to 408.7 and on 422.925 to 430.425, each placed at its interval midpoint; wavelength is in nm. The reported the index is -0.08 mag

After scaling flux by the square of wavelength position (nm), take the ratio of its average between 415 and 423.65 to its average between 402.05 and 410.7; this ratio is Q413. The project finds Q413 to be 1.09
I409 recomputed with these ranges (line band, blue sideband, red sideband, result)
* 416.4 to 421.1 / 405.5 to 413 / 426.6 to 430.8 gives -0.36 nm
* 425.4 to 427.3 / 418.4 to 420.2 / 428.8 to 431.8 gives -0.17 nm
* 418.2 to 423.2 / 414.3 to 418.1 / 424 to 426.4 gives 0.09 nm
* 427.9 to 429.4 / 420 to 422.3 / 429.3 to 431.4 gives -0.21 nm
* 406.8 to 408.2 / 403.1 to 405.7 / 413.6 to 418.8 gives 0.08 nm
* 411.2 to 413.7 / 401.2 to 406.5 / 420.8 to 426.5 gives -0.23 nm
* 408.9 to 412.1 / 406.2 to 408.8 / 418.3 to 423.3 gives -0.23 nm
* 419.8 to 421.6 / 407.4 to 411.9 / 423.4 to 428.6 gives -0.10 nm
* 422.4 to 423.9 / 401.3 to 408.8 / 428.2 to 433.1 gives 0.08 nm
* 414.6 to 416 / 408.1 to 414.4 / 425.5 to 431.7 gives -0.03 nm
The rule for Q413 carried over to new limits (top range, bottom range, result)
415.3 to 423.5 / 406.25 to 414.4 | 1.03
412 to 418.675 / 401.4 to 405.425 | 1.11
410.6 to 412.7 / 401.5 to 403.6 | 1.13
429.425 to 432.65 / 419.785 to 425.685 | 0.92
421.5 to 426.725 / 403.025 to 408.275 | 1.12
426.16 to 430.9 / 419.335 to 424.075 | 0.94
